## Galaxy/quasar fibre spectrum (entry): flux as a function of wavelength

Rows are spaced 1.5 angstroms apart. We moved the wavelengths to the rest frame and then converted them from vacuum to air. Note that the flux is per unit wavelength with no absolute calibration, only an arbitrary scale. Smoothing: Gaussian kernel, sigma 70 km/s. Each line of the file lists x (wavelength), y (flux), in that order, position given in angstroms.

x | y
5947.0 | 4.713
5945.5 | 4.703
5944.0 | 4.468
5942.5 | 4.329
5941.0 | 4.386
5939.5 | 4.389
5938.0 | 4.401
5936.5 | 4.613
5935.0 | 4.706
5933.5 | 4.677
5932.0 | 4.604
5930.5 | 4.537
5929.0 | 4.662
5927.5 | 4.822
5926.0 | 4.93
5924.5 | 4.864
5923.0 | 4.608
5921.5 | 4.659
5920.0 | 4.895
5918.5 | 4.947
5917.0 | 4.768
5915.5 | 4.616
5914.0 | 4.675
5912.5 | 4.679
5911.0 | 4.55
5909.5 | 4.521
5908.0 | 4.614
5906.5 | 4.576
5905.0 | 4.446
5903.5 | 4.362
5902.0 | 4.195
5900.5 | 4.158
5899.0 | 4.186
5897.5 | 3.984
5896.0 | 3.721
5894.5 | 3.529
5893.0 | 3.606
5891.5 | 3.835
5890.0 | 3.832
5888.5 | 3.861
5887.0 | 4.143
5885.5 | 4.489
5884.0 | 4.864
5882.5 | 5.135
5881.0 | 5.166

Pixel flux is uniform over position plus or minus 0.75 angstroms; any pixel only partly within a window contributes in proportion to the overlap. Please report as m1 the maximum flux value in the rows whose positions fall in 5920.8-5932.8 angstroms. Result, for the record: 4.93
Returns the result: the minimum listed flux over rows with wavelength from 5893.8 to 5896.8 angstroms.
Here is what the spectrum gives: 3.529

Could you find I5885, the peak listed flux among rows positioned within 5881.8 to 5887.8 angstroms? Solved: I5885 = 5.135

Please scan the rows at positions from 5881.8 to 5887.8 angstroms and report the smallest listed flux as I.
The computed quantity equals 4.143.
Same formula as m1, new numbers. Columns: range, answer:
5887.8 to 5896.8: 3.861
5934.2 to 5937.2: 4.706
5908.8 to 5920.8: 4.947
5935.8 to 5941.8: 4.613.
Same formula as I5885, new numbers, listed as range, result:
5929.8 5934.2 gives 4.677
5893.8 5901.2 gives 4.186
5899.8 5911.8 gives 4.614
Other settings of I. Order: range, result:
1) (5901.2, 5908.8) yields 4.195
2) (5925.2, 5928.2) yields 4.822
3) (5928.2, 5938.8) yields 4.401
